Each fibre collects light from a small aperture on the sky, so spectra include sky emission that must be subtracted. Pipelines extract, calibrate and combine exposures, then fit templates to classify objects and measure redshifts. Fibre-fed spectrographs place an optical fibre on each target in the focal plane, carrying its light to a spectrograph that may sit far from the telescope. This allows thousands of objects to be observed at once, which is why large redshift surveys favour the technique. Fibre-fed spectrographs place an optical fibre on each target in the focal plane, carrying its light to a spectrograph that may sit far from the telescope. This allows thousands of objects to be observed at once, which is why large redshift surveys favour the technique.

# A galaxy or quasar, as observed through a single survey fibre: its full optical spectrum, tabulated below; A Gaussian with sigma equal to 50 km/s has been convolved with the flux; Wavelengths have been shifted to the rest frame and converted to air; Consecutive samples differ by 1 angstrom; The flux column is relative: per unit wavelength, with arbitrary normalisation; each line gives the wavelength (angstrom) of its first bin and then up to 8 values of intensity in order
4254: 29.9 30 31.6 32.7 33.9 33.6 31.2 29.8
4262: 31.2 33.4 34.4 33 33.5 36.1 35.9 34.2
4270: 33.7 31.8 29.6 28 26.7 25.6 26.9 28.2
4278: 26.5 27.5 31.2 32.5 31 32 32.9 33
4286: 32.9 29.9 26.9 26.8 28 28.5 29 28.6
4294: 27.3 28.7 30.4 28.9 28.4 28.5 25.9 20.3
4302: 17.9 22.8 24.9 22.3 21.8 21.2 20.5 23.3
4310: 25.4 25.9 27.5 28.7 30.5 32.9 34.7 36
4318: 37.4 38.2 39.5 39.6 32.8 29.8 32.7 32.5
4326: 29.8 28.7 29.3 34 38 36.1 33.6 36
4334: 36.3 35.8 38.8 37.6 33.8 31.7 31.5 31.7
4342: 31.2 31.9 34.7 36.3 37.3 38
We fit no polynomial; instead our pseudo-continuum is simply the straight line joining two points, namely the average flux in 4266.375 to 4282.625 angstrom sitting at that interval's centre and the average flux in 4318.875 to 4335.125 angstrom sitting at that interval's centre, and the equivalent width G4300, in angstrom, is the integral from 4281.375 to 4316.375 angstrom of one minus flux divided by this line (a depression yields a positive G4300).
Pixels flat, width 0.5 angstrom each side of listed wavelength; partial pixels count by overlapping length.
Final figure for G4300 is 5.1 angstrom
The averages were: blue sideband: 30.4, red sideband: 34.2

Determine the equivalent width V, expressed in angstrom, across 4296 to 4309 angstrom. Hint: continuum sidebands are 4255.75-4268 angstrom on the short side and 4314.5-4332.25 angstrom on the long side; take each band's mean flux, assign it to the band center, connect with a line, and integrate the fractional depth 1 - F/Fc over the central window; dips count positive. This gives 3.8 angstrom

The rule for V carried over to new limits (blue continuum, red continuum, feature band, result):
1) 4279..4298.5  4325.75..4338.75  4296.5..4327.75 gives 3.6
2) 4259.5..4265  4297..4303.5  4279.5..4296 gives -1.9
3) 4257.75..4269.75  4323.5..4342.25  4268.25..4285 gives 1.7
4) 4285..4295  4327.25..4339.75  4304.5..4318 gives 1.9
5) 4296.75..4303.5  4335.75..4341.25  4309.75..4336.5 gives -2.8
